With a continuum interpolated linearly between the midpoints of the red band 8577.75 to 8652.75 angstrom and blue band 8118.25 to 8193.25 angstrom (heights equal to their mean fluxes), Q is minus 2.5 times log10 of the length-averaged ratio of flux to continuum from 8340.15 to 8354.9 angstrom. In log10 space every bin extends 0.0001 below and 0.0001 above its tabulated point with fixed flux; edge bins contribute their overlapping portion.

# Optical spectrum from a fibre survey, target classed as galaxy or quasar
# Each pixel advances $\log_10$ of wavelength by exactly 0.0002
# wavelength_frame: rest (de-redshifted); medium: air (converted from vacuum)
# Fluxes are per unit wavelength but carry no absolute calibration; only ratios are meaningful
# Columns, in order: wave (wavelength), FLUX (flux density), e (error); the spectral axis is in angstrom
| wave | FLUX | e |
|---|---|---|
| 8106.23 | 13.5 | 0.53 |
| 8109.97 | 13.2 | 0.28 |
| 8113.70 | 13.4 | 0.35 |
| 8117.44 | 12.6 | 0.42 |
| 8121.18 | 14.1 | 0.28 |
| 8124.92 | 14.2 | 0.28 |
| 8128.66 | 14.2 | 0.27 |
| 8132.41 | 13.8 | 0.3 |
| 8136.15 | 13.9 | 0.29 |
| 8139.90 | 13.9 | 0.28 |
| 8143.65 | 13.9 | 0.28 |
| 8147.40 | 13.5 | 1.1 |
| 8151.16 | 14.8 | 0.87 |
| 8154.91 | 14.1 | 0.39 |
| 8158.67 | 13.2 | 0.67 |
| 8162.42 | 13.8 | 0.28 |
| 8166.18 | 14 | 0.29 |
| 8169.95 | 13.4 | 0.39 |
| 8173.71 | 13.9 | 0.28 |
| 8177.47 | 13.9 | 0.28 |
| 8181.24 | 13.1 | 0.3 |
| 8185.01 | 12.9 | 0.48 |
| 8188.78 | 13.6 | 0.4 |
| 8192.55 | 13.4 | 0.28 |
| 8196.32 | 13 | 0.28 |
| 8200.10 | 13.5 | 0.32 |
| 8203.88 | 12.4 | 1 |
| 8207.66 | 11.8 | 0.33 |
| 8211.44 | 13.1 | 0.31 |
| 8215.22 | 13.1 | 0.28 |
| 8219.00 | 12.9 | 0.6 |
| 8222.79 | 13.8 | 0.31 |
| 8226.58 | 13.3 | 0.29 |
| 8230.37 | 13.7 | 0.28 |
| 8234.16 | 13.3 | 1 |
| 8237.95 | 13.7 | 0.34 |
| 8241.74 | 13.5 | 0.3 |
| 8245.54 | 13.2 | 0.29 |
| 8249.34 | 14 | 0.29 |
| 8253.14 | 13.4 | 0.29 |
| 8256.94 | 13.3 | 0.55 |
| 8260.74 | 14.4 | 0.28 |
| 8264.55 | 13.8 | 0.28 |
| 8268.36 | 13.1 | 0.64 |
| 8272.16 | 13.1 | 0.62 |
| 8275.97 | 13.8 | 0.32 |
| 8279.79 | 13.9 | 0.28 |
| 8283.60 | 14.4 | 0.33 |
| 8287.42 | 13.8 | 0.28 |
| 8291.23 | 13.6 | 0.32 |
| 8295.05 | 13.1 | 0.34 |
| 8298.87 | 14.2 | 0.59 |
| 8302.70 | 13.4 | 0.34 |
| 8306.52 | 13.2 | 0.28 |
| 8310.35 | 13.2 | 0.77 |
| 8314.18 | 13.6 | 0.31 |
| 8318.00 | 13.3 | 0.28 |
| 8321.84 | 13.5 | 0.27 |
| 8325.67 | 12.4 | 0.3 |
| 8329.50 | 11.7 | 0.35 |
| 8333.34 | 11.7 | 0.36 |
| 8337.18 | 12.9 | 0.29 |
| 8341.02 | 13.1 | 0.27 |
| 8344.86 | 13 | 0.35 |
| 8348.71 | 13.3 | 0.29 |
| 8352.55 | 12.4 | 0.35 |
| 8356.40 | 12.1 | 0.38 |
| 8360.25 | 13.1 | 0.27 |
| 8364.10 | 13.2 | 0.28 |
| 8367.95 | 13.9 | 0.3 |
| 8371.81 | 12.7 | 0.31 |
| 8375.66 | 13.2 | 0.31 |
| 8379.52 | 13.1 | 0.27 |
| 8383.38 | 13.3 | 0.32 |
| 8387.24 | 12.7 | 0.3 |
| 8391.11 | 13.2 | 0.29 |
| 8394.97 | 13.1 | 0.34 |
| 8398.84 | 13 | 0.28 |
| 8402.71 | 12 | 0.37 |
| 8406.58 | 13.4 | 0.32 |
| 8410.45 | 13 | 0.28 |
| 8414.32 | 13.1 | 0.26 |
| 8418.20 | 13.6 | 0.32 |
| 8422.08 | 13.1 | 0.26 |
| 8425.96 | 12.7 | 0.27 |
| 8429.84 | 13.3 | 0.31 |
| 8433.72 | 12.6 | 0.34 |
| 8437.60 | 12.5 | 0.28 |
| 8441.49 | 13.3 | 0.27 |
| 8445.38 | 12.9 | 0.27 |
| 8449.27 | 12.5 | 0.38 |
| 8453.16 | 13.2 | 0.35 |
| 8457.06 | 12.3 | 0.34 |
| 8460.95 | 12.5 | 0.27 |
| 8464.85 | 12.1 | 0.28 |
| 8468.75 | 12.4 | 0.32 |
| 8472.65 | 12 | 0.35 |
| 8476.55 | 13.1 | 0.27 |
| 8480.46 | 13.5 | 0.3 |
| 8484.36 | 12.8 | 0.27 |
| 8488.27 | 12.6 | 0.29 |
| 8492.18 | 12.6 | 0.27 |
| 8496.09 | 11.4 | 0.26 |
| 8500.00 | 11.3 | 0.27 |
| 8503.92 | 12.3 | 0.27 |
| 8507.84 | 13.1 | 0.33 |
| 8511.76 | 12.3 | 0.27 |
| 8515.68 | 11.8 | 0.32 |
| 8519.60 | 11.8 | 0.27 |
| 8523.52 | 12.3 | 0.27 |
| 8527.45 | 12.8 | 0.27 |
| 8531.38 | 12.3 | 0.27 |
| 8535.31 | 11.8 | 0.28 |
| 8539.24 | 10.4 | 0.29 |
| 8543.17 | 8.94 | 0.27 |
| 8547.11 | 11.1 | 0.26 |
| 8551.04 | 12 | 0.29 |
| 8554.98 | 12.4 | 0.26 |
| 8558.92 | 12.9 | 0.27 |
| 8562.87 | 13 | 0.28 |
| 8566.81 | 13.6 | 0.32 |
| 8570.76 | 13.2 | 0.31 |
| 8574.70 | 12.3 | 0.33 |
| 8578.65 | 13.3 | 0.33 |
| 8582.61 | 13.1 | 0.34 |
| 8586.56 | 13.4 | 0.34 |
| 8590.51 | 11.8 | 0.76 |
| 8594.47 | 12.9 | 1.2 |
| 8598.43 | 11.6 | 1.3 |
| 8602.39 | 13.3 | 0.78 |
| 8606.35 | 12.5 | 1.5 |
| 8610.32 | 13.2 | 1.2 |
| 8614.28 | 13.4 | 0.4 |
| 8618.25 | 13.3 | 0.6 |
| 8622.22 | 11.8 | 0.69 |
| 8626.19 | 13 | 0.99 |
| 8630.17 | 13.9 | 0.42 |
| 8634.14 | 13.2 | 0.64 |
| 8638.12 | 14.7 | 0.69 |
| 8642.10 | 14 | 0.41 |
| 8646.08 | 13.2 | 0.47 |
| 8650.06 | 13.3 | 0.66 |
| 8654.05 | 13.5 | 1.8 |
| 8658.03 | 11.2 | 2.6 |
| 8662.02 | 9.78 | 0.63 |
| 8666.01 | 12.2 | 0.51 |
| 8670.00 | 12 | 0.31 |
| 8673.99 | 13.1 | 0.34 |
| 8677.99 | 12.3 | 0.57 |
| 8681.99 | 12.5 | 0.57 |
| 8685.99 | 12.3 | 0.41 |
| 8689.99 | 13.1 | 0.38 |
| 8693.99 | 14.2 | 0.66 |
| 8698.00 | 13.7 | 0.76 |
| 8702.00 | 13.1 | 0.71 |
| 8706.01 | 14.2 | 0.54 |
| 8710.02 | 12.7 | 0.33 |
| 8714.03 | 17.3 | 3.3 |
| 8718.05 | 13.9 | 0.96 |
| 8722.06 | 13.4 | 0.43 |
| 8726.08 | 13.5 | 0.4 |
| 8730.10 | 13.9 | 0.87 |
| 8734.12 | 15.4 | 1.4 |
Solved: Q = 0.05 mag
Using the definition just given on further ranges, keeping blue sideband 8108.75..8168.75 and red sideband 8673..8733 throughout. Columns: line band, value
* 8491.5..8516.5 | 0.13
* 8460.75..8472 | 0.12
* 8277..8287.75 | -0.02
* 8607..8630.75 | 0.05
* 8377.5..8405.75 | 0.06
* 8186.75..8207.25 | 0.06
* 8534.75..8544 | 0.30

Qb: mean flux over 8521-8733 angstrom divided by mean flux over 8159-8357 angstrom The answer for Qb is 0.97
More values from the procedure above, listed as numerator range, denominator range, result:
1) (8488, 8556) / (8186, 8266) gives 0.89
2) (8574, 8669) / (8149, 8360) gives 0.96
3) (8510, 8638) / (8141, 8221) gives 0.93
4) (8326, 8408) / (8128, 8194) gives 0.94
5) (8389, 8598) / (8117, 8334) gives 0.93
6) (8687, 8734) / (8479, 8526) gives 1.13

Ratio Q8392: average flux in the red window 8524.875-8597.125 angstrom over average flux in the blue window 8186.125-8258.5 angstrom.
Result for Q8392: 0.9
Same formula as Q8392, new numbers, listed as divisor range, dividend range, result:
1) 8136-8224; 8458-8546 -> 0.90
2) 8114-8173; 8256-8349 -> 0.96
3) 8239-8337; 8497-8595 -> 0.91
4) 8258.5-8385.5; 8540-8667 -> 0.96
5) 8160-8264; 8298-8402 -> 0.97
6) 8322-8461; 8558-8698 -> 1.00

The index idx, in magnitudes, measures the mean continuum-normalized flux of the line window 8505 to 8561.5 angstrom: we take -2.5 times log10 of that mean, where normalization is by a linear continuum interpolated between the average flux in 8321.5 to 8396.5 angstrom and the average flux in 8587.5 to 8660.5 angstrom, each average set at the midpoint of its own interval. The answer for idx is 0.09 mag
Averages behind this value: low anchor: 12.9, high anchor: 13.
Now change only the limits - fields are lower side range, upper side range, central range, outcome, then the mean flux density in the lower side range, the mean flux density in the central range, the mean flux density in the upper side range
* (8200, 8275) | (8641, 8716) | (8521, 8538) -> 0.08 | 13.3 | 12.2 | 13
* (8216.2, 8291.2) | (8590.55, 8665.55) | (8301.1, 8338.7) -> 0.05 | 13.6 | 12.9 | 12.8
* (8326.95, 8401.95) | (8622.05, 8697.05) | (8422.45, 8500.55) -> 0.02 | 12.9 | 12.6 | 12.8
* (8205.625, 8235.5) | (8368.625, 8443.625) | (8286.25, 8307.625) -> -0.04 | 13.1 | 13.6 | 13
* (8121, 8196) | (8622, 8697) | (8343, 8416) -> 0.03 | 13.8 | 13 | 12.8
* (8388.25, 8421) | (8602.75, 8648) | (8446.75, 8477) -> 0.05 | 13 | 12.5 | 13.3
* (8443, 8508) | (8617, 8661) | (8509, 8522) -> 0.05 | 12.5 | 12.1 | 13.1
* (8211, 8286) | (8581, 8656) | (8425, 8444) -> 0.04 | 13.6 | 12.9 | 13.1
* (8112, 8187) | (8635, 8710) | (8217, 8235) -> 0.02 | 13.7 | 13.4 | 12.9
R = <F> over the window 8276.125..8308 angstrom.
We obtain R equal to 13.7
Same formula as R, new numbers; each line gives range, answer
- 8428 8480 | 12.7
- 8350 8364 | 12.7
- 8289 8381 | 13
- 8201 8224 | 12.8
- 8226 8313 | 13.6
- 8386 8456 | 12.9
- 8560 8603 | 12.8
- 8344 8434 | 13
